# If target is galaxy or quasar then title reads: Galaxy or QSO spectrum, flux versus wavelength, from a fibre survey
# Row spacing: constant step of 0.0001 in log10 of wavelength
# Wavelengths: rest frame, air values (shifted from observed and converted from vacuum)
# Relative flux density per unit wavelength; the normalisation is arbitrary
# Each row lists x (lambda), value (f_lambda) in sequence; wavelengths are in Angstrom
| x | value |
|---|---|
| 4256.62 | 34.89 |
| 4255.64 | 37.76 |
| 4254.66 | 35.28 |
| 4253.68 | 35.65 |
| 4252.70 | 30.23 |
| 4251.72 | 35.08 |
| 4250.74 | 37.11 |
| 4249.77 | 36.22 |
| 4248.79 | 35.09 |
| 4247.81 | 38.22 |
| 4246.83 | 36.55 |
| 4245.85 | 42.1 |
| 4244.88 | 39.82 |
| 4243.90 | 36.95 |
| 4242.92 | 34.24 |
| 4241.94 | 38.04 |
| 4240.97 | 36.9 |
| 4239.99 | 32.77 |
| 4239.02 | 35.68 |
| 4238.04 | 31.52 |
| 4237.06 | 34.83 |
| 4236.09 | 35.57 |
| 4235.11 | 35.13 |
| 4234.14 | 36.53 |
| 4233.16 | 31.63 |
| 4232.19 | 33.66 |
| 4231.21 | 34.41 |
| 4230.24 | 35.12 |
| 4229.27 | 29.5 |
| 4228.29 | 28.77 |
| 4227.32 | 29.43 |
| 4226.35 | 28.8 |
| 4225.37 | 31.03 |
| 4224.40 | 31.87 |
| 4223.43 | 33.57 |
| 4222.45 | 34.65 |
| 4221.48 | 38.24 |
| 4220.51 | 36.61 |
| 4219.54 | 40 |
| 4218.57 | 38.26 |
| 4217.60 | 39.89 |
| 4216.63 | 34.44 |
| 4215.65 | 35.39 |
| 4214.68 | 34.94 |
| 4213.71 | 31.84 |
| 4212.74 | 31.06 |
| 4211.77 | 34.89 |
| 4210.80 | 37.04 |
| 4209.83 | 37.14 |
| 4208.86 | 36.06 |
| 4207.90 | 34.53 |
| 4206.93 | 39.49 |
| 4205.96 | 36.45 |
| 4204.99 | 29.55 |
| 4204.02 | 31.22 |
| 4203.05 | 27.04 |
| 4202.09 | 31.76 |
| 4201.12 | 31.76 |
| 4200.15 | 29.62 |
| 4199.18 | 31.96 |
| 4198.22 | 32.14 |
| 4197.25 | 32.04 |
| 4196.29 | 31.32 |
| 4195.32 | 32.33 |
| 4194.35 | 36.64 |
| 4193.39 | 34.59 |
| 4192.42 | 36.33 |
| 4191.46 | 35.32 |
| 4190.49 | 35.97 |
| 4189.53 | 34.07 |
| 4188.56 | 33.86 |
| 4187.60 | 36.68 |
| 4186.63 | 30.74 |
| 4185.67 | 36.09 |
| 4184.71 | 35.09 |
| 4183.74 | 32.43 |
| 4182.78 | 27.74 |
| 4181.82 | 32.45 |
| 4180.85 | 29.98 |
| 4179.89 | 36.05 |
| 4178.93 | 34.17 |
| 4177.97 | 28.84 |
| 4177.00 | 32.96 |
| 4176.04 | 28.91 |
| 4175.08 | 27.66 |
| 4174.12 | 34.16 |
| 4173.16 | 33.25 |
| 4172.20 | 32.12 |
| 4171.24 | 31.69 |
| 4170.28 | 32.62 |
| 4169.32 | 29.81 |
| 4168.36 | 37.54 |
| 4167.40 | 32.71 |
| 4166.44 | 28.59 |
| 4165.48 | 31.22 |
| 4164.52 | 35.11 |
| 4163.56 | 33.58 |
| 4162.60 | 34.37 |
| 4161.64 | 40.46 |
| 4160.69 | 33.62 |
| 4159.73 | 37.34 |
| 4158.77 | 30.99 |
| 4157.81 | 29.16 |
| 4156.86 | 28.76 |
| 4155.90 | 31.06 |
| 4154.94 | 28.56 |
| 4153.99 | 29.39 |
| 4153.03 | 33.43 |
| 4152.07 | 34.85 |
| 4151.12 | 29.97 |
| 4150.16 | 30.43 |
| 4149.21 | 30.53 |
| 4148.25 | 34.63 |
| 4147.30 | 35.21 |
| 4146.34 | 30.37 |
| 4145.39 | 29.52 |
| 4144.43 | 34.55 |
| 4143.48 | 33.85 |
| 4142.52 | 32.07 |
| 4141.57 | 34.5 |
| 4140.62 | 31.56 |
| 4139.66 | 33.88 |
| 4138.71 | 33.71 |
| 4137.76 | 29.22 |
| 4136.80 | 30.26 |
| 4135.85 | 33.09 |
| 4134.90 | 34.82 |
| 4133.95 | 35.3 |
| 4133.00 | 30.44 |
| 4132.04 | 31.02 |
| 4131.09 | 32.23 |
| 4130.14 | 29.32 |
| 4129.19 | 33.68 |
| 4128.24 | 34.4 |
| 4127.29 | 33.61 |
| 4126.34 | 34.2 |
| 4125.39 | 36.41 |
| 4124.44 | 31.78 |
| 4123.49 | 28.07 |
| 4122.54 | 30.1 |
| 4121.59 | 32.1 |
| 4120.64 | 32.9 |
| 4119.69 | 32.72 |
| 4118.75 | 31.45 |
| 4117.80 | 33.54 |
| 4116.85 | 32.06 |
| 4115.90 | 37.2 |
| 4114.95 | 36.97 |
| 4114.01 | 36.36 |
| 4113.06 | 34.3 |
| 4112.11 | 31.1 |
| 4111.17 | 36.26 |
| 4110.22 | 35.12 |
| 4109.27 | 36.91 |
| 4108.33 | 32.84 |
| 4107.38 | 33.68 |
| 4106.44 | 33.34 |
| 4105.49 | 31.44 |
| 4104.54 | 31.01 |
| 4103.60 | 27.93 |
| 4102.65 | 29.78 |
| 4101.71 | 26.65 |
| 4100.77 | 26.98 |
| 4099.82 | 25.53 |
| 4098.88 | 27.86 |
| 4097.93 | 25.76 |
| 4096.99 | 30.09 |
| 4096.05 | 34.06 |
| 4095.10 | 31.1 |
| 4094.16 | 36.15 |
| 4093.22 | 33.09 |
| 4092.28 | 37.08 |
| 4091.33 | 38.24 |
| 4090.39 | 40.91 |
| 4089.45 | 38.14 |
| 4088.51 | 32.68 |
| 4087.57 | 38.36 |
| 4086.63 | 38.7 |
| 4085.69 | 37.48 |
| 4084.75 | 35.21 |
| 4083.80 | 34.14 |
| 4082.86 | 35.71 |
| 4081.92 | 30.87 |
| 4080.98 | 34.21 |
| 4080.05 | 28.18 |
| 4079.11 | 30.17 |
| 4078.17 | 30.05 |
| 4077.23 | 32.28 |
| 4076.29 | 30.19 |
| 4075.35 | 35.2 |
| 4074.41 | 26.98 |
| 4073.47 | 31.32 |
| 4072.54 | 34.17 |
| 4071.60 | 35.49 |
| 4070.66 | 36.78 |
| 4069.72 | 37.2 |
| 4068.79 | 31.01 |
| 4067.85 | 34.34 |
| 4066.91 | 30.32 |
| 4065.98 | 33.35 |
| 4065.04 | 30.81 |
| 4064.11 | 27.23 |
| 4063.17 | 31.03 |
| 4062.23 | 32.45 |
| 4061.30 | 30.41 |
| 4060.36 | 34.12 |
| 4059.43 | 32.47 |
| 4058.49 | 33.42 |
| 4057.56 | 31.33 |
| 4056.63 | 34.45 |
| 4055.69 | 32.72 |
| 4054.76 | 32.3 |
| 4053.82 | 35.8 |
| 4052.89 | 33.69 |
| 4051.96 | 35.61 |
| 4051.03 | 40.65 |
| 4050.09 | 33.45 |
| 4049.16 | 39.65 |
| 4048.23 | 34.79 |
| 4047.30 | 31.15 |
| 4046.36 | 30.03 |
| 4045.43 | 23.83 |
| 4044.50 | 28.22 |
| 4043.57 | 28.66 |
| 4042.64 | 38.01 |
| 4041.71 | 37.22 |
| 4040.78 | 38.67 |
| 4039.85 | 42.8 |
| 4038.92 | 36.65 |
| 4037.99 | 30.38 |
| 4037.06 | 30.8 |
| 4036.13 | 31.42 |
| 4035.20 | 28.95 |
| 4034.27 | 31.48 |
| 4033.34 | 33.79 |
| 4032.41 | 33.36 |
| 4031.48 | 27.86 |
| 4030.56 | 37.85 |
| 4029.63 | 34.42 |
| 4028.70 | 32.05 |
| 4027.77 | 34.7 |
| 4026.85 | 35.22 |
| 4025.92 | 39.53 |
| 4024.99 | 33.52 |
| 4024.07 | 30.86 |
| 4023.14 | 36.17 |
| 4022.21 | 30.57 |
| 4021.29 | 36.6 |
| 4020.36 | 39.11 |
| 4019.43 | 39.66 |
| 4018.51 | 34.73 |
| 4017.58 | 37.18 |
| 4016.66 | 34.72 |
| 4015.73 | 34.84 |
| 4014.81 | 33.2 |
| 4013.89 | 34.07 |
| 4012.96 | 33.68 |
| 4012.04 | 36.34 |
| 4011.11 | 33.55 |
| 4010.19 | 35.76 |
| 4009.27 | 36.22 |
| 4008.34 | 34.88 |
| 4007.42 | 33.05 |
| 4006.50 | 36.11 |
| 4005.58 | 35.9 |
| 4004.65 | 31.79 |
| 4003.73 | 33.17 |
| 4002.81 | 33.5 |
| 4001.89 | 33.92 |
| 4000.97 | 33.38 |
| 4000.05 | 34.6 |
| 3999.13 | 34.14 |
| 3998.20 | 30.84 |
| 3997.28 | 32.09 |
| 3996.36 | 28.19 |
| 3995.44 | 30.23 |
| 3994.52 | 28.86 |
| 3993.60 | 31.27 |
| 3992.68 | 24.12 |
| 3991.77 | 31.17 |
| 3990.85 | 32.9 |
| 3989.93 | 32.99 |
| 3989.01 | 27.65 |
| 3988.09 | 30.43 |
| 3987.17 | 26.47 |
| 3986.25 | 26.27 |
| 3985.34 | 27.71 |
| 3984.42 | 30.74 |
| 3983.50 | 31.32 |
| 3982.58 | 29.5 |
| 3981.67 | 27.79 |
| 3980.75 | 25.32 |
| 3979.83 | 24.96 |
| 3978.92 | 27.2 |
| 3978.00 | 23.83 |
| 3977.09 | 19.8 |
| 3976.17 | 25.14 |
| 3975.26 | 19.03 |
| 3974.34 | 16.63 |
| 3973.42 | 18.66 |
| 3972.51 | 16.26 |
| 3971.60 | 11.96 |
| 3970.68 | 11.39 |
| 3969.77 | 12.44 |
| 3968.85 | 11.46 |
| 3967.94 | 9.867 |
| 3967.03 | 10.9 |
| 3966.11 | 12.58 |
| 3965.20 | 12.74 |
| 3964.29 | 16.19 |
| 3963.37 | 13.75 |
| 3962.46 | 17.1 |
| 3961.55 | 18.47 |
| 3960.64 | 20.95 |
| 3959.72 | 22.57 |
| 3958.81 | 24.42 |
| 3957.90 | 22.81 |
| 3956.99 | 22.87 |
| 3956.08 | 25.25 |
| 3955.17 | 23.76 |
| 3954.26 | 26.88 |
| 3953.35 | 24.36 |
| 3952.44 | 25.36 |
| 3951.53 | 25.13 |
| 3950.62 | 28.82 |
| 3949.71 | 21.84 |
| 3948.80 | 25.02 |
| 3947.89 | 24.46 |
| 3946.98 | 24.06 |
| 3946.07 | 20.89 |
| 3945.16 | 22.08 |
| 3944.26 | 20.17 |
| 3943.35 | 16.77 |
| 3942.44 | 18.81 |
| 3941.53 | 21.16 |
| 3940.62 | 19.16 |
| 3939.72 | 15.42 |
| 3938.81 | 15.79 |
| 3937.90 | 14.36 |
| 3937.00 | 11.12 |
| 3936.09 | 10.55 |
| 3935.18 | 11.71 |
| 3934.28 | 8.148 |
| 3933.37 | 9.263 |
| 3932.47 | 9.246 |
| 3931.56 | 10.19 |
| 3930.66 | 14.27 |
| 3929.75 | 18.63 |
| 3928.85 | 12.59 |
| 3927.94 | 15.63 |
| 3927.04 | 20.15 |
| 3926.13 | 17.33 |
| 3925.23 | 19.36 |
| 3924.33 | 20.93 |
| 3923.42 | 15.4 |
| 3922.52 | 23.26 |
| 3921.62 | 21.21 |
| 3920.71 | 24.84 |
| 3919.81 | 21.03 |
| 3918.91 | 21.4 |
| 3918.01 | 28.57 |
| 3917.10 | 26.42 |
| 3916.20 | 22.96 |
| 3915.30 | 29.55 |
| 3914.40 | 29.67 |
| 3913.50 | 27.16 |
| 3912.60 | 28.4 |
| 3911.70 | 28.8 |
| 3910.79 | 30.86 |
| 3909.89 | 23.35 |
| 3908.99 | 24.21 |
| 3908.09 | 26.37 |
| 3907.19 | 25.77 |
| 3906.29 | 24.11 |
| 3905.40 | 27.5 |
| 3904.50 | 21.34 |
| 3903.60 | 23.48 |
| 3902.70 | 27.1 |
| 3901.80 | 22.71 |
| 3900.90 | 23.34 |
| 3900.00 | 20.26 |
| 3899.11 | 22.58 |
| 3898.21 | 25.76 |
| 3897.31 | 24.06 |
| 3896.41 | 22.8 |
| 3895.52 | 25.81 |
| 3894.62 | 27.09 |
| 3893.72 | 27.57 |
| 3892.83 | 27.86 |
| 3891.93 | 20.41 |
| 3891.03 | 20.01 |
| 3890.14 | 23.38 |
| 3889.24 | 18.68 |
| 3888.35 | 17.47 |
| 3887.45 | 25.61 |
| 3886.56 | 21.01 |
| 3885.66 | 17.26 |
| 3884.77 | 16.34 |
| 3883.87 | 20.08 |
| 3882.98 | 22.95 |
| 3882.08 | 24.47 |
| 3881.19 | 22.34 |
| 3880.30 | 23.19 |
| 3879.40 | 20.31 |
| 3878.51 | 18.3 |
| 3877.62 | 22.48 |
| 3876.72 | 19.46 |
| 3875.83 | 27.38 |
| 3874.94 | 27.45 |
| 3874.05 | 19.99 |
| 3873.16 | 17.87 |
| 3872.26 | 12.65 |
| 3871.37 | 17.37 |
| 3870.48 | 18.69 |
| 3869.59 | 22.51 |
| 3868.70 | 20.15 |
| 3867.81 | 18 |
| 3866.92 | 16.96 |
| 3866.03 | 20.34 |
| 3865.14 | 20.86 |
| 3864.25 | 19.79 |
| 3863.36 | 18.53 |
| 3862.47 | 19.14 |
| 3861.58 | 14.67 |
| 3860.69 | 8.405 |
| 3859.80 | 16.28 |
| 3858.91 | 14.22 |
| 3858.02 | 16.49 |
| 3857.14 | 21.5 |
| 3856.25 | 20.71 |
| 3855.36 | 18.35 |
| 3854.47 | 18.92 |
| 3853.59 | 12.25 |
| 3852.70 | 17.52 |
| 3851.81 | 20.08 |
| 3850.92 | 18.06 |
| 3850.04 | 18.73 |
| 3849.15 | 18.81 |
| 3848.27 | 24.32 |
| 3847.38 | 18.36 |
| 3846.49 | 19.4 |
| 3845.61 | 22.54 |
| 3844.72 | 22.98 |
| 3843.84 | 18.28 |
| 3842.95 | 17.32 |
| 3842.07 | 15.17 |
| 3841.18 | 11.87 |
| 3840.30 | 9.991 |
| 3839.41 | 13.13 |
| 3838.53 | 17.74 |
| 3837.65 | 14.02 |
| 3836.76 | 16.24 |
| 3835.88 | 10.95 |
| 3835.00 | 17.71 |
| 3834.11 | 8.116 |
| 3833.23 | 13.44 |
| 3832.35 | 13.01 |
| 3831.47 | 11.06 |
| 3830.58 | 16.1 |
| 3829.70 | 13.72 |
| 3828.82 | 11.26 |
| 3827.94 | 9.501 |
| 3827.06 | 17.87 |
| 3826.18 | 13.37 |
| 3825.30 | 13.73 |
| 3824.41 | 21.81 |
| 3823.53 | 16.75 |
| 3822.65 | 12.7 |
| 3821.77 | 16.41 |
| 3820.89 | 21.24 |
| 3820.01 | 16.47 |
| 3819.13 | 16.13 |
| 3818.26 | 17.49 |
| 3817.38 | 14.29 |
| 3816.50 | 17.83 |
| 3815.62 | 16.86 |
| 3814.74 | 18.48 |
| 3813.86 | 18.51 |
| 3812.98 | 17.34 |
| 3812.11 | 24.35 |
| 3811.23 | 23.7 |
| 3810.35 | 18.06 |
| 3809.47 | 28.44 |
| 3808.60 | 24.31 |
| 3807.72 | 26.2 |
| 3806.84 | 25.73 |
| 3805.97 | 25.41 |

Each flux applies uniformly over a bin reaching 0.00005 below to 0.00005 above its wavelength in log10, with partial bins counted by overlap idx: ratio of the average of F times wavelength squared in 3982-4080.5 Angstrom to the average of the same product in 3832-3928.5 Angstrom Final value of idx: 1.7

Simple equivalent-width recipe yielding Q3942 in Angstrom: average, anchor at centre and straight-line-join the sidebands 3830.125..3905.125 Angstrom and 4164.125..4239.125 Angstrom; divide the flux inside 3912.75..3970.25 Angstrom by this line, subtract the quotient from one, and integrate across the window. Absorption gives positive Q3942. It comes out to 8.0 Angstrom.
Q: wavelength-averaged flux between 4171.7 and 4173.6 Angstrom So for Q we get 32.7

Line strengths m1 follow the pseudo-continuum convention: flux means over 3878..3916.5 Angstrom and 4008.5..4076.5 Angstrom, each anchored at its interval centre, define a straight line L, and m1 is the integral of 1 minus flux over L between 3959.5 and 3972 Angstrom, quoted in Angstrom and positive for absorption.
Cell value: 6.2 Angstrom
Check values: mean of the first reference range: 23.8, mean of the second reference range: 33.7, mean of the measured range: 14.3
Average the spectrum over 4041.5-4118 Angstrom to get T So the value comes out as 33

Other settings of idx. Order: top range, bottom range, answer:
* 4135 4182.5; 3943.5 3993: 1.59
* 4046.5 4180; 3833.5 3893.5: 1.98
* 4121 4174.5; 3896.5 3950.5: 1.74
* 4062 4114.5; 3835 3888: 1.97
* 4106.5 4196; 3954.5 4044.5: 1.23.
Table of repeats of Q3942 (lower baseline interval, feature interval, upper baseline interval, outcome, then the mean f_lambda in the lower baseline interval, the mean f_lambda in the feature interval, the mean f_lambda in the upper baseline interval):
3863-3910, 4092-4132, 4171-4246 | -2.67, 22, 32.3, 33.8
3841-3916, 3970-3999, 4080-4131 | 1.16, 21.3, 25.8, 33.1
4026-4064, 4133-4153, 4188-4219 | 0.71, 33.4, 32.6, 34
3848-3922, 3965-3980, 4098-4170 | 5.21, 21.8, 16.7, 32.4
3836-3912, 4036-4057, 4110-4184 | -4.41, 20.4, 34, 32.6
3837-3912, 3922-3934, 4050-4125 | 3.97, 20.5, 15.8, 33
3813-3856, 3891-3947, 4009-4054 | 6.07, 16.3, 21.1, 34.3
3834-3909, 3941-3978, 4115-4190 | 6.56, 20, 19.6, 32.5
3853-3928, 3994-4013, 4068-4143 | -3.94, 21.7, 33.3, 32.9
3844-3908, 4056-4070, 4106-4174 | -1.37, 20.8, 32.2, 32.8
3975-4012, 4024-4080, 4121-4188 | -3.67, 30.3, 33.1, 32.4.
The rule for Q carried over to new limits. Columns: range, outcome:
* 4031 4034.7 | 31.7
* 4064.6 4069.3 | 32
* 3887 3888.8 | 21.6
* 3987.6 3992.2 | 31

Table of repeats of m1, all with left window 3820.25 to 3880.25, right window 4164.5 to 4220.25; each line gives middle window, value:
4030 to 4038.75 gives -2.0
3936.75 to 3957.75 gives 0.3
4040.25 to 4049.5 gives -2.3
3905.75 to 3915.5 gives -3.4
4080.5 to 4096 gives -3.9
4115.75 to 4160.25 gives -2.1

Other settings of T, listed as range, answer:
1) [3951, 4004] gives 24.2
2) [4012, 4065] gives 33.8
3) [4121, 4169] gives 32.5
